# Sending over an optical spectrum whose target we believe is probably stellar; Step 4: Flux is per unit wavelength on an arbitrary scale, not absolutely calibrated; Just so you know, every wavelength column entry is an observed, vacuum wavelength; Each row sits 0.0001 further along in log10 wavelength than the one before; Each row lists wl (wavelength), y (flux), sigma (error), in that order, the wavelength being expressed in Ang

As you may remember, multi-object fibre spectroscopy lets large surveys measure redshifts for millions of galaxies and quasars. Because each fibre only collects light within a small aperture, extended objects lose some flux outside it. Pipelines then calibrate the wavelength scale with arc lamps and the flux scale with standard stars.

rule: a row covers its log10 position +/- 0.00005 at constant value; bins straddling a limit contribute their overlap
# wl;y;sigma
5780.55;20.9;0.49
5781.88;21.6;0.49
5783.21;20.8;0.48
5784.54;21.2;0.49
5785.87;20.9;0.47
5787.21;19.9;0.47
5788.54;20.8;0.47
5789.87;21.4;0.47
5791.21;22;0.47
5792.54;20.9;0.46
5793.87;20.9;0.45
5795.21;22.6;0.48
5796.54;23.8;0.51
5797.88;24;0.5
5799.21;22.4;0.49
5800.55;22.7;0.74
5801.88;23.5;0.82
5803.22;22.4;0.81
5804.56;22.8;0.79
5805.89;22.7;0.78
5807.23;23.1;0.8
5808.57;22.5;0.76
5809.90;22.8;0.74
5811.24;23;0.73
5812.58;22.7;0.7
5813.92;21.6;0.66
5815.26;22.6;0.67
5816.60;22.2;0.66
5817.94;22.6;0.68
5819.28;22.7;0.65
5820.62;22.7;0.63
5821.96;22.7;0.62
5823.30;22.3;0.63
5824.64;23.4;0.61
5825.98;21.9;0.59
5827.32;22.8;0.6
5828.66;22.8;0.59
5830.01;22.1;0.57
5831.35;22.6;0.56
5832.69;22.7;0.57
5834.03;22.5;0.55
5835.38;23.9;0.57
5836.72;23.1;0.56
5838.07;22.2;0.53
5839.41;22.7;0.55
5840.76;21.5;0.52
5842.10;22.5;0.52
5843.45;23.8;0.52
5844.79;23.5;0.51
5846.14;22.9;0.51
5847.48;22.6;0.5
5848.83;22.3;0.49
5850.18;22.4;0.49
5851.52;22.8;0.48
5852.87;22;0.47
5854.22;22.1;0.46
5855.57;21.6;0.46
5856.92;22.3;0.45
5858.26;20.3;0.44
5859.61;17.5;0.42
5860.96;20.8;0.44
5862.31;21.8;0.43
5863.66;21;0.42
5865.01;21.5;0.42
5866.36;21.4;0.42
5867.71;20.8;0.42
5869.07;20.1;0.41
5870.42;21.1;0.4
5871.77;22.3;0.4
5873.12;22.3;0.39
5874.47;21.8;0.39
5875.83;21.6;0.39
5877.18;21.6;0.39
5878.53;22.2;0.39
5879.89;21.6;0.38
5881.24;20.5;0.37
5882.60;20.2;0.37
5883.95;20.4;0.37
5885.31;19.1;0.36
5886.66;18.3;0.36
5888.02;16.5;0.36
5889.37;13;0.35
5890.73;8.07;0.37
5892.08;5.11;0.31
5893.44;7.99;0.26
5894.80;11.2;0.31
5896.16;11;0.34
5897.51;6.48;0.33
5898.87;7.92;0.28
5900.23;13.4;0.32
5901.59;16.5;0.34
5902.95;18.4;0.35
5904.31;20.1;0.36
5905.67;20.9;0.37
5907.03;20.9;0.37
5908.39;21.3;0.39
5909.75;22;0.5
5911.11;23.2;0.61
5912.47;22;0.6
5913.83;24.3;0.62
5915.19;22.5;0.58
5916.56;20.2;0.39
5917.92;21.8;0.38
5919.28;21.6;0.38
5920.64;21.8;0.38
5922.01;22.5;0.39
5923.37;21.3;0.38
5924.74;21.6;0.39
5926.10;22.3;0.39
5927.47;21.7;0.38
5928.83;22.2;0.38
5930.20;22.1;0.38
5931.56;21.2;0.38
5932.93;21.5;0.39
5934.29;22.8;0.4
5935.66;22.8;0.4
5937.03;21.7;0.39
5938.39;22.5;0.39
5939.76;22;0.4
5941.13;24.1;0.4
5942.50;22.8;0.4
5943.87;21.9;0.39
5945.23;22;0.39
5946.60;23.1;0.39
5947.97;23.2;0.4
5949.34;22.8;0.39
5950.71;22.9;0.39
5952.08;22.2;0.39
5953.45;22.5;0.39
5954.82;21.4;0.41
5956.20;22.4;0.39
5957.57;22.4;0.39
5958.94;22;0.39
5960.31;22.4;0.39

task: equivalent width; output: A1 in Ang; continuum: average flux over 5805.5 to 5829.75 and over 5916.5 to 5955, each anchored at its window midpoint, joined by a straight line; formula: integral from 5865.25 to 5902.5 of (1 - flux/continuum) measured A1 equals 9.3 Ang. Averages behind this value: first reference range 22.6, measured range 16.8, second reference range 22.2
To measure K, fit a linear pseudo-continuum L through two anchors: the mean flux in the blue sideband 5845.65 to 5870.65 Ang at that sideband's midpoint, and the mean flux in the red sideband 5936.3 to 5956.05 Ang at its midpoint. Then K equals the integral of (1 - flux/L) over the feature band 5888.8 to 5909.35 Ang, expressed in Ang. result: 7.8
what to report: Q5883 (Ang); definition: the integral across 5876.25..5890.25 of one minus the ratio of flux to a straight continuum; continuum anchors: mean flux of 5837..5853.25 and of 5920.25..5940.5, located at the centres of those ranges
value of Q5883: 2.0 Ang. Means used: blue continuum 22.6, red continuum 22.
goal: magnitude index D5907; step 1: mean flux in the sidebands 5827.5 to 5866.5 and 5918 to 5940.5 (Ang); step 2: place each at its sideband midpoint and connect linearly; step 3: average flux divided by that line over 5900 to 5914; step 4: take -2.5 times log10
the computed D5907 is 0.09 mag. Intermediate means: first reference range 22.1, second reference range 22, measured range 20.4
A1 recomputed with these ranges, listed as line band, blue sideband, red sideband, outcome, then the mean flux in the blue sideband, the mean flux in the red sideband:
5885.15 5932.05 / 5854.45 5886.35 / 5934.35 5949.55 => 8.4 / 21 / 22.6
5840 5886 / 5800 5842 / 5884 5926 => -3.4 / 22.6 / 17.5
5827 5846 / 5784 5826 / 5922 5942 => -0.4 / 22.3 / 22.1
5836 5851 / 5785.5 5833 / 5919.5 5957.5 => -0.2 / 22.4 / 22.3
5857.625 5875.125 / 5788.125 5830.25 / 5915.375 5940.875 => 1.0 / 22.5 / 21.9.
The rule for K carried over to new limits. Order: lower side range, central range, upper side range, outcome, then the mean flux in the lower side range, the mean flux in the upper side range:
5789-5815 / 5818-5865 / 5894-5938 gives -1.5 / 22.5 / 19.7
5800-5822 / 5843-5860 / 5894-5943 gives -0.3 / 22.7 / 20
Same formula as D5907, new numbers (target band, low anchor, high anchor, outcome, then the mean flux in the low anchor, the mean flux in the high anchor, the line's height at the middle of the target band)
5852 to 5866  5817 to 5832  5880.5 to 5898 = -0.18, 22.6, 13.8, 17.9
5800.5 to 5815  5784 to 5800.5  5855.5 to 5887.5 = -0.05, 21.8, 20.9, 21.6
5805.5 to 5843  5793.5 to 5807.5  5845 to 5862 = -0.01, 22.8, 21.7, 22.3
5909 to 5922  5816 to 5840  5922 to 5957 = 0.01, 22.7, 22.3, 22.4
